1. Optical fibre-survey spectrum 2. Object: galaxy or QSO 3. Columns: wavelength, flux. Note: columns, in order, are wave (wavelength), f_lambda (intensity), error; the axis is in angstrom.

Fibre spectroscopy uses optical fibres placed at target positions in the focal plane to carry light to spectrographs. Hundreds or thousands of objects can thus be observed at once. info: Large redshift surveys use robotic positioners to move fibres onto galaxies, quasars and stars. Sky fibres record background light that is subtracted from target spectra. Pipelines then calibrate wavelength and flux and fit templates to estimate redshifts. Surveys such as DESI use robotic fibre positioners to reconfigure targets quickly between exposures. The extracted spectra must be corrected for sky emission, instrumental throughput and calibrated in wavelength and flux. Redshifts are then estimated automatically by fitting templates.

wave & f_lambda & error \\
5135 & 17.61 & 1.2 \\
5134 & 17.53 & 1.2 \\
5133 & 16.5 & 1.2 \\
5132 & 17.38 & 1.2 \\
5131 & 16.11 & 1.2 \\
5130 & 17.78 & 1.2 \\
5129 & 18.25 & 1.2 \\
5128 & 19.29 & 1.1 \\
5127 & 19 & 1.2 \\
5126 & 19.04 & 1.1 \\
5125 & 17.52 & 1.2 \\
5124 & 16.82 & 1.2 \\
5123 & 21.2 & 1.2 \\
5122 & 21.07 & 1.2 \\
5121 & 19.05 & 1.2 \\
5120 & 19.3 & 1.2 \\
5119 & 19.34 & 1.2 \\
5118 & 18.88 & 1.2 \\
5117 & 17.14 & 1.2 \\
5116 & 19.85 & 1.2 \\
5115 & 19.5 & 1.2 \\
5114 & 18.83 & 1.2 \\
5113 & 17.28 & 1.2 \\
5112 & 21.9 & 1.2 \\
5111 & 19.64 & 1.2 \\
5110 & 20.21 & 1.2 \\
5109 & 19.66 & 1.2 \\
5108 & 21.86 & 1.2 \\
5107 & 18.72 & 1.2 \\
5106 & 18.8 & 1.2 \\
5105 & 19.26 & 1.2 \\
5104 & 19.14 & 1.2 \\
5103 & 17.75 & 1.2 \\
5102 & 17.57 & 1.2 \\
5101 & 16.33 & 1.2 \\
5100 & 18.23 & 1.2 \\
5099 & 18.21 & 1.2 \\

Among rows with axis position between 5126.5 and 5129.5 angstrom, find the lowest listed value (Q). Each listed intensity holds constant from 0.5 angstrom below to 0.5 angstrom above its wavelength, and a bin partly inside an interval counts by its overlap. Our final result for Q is 18.25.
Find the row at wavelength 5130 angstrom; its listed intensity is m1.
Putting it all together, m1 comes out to 17.78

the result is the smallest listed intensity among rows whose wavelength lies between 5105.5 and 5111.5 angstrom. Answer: 18.72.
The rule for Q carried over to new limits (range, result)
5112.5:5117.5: 17.14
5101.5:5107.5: 17.57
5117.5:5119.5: 18.88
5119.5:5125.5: 16.82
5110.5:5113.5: 17.28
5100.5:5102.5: 16.33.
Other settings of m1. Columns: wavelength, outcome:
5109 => 19.66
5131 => 16.11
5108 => 21.86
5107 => 18.72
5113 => 17.28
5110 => 20.21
